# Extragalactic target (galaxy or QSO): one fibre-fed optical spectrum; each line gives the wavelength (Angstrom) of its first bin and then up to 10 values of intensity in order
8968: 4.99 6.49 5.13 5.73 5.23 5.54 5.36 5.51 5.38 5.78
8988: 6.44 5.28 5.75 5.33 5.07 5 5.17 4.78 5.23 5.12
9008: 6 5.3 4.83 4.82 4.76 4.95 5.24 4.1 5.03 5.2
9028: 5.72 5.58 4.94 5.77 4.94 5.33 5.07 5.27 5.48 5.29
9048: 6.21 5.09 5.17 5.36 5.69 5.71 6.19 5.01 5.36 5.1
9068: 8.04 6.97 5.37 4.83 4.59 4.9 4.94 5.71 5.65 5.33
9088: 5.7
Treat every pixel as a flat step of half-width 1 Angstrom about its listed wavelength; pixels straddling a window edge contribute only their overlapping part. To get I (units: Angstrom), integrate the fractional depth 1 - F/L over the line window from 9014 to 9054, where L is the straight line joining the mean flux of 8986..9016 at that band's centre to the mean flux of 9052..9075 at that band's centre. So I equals 2.4 Angstrom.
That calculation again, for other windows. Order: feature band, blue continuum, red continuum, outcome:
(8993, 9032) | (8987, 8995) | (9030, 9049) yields 3.11 Angstrom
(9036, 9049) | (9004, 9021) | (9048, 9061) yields 0.13 Angstrom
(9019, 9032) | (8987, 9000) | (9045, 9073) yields 1.10 Angstrom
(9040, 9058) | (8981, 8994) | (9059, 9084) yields 0.54 Angstrom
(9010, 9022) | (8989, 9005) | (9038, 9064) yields 0.92 Angstrom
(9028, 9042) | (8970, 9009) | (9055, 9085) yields 0.58 Angstrom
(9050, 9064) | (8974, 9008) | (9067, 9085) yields 0.32 Angstrom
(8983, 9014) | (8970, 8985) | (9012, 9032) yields -0.45 Angstrom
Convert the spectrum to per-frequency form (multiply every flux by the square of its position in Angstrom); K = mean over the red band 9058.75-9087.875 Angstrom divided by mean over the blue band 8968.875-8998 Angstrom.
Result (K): 1.0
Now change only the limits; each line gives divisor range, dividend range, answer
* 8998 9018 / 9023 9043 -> 1.04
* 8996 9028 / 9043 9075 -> 1.13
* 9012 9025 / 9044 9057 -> 1.14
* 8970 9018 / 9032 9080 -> 1.04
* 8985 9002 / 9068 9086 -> 1.03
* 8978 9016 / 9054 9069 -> 1.11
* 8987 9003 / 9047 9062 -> 1.06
